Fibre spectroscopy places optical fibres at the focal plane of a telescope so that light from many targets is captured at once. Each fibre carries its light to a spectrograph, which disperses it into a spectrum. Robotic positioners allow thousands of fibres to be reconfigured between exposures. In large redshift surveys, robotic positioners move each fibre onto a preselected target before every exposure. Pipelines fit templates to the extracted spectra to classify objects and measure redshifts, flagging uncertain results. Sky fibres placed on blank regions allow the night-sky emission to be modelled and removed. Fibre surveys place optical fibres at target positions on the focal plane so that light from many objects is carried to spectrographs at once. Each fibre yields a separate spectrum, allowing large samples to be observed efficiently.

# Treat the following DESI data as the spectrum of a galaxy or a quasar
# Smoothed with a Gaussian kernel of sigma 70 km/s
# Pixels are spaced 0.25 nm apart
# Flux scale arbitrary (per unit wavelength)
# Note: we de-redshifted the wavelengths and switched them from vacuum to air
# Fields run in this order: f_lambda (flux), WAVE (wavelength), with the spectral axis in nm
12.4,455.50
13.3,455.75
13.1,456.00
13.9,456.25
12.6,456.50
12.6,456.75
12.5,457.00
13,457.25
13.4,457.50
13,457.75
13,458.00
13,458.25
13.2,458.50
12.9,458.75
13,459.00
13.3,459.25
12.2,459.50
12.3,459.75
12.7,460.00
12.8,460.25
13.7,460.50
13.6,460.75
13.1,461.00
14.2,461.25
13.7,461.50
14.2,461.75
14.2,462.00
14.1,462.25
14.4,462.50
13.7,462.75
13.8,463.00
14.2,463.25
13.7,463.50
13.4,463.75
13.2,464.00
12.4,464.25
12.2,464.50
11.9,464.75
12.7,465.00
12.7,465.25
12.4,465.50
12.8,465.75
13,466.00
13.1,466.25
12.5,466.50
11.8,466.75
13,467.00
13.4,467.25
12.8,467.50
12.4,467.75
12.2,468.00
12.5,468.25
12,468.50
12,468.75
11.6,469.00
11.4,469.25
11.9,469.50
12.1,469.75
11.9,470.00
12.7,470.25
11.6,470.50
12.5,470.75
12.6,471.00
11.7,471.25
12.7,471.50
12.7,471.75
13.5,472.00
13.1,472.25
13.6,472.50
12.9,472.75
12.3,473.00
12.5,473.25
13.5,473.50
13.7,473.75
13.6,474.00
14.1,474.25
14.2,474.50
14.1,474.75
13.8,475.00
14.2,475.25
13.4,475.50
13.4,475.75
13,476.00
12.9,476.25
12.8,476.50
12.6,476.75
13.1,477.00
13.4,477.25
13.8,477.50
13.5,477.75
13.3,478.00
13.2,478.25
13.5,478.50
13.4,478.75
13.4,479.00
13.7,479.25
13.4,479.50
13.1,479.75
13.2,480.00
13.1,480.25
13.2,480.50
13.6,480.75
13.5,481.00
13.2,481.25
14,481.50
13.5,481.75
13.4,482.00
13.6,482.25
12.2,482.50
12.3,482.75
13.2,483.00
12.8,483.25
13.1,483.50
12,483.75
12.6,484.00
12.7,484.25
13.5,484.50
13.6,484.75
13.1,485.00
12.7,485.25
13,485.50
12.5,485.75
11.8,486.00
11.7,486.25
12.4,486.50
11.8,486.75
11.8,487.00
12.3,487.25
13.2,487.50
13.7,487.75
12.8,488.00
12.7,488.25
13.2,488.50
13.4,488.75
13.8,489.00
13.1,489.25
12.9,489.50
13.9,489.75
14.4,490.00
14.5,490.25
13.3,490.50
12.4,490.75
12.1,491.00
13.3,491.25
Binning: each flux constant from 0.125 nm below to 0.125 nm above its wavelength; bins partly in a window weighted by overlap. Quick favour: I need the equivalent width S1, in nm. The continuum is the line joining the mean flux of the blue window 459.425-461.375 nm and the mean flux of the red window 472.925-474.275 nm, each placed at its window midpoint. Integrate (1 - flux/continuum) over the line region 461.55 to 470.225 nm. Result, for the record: 0.227 nm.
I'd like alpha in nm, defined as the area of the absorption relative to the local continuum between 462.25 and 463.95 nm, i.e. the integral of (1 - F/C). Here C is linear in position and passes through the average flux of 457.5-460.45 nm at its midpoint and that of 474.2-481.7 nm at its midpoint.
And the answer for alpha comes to -0.11 nm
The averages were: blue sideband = 12.9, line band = 13.9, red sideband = 13.4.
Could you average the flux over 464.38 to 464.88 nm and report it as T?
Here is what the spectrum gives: 12.1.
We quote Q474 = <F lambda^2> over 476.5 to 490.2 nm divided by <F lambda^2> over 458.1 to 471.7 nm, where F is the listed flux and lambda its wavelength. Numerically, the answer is 1.10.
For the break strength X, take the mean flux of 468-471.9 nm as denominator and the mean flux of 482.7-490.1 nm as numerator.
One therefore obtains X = 1.06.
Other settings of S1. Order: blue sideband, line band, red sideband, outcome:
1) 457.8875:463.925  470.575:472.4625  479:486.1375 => 0.078 nm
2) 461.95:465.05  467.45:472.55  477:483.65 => 0.385 nm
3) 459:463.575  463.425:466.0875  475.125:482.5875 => 0.148 nm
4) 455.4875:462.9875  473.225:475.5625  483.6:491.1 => -0.126 nm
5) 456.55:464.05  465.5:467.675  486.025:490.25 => 0.079 nm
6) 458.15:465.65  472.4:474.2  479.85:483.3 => 0.004 nm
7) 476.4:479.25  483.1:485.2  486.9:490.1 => 0.048 nm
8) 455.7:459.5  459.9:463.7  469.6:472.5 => -0.260 nm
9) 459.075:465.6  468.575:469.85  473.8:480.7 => 0.147 nm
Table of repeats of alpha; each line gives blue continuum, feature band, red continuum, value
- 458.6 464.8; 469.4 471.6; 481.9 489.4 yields 0.16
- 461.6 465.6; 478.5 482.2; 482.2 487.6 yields -0.19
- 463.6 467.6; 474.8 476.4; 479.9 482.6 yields -0.04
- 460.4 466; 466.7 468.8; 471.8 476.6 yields 0.14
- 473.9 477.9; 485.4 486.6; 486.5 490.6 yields 0.09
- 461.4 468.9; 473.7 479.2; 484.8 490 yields -0.23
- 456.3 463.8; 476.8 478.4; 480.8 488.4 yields -0.05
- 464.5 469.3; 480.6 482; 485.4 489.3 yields -0.10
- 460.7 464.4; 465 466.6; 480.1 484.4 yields 0.10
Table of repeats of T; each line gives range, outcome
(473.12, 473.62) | 13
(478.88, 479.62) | 13.5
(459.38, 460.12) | 12.4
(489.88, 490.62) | 14.1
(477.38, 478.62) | 13.5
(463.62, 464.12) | 13.3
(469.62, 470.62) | 12.1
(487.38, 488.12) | 13.2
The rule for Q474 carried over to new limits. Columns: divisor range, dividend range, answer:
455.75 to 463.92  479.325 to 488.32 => 1.07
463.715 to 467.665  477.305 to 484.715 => 1.11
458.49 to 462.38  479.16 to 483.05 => 1.09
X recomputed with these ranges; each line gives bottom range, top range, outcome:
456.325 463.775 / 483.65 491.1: 0.97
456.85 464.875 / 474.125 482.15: 1.01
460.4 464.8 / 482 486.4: 0.94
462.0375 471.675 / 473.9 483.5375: 1.05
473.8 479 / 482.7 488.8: 0.94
